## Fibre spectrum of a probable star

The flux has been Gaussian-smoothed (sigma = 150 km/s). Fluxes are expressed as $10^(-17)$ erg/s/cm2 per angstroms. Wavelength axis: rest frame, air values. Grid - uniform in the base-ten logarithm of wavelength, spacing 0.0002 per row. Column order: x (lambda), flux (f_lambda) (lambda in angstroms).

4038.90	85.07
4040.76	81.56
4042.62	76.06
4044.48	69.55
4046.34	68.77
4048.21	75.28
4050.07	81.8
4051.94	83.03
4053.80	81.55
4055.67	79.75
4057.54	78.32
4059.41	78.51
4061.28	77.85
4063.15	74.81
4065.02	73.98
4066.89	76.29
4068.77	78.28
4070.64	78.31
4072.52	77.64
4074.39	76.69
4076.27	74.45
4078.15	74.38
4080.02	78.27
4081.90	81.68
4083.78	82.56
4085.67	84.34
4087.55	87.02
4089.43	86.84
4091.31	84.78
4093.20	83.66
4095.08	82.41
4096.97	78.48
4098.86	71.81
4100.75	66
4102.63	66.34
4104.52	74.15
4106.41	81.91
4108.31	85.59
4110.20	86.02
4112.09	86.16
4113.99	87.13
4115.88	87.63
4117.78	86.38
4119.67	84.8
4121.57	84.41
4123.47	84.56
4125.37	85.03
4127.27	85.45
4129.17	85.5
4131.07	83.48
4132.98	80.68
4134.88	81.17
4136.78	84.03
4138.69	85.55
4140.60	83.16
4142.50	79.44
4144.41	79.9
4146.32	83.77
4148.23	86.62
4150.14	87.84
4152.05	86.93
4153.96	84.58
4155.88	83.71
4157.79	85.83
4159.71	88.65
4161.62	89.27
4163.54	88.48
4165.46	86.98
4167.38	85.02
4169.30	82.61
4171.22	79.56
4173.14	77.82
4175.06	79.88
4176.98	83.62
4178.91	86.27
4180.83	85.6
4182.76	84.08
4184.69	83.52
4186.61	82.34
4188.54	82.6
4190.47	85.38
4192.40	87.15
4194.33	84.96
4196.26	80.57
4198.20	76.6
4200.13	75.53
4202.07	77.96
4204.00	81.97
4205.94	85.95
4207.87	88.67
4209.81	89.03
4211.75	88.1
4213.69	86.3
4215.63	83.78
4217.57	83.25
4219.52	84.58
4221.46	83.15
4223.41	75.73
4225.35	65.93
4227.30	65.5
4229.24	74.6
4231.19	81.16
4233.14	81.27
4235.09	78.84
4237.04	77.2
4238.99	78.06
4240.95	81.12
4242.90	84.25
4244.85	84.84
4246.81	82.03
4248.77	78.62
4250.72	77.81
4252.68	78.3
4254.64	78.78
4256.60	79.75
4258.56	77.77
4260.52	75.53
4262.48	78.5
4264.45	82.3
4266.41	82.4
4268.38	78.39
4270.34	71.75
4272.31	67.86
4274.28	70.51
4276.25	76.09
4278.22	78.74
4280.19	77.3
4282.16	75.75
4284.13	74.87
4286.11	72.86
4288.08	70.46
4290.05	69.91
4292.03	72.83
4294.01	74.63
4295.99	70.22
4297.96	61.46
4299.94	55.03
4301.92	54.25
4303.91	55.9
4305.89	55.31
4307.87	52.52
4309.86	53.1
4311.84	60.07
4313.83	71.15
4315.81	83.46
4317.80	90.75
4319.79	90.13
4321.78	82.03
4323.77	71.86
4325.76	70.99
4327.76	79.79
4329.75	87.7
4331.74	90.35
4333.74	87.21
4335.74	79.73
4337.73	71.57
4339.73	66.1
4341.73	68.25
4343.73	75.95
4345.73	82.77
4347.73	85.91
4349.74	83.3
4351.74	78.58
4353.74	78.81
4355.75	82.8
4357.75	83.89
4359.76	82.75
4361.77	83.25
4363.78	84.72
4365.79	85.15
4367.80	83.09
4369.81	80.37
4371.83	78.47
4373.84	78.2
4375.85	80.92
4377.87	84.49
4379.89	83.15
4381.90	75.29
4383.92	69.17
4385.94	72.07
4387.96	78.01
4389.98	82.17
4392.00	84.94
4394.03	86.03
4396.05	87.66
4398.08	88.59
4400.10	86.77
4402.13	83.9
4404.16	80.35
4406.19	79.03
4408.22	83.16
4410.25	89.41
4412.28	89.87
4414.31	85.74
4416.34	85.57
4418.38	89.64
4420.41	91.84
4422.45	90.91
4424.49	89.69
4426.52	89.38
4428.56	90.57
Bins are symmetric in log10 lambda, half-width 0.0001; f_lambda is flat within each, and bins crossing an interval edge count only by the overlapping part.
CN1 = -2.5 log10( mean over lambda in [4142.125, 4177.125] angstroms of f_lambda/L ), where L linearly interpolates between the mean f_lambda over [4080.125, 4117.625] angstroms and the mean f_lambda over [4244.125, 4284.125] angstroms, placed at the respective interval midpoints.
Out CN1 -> -0.06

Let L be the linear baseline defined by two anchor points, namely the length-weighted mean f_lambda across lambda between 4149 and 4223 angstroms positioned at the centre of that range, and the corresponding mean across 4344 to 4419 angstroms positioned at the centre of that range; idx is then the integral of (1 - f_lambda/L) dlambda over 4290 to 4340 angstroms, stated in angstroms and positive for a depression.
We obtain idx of 6.90 angstroms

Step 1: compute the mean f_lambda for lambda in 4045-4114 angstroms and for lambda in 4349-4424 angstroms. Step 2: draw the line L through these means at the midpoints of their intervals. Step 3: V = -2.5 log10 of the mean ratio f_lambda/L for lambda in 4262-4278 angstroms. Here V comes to 0.08 mag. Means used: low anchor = 78.9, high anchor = 83.1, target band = 76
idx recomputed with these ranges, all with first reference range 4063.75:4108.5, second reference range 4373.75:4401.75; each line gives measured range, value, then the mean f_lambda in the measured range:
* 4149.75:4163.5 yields -1.33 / 86.8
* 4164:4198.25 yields -1.69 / 83.3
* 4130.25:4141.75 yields -0.59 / 82.9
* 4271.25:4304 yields 4.36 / 69.7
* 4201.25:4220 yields -1.26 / 85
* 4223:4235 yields 0.83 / 74.3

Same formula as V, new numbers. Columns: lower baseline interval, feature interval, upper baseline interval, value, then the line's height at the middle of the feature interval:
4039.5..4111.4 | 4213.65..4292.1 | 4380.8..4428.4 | 0.06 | 81.7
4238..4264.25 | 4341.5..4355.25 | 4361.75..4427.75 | 0.03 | 82.4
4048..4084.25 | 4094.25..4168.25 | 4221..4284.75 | -0.07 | 77.9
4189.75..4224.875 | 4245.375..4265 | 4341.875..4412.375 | 0.05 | 82.7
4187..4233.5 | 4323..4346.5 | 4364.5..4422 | 0.06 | 82.5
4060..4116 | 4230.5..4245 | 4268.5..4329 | -0.11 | 73.1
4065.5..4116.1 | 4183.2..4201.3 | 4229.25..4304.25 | -0.07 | 77.1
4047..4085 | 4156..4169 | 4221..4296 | -0.13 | 77.4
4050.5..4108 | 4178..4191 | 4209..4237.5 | -0.06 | 79.5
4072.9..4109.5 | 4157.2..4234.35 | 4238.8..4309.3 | -0.09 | 75.6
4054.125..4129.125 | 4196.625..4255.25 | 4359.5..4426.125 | 0.02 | 81.8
